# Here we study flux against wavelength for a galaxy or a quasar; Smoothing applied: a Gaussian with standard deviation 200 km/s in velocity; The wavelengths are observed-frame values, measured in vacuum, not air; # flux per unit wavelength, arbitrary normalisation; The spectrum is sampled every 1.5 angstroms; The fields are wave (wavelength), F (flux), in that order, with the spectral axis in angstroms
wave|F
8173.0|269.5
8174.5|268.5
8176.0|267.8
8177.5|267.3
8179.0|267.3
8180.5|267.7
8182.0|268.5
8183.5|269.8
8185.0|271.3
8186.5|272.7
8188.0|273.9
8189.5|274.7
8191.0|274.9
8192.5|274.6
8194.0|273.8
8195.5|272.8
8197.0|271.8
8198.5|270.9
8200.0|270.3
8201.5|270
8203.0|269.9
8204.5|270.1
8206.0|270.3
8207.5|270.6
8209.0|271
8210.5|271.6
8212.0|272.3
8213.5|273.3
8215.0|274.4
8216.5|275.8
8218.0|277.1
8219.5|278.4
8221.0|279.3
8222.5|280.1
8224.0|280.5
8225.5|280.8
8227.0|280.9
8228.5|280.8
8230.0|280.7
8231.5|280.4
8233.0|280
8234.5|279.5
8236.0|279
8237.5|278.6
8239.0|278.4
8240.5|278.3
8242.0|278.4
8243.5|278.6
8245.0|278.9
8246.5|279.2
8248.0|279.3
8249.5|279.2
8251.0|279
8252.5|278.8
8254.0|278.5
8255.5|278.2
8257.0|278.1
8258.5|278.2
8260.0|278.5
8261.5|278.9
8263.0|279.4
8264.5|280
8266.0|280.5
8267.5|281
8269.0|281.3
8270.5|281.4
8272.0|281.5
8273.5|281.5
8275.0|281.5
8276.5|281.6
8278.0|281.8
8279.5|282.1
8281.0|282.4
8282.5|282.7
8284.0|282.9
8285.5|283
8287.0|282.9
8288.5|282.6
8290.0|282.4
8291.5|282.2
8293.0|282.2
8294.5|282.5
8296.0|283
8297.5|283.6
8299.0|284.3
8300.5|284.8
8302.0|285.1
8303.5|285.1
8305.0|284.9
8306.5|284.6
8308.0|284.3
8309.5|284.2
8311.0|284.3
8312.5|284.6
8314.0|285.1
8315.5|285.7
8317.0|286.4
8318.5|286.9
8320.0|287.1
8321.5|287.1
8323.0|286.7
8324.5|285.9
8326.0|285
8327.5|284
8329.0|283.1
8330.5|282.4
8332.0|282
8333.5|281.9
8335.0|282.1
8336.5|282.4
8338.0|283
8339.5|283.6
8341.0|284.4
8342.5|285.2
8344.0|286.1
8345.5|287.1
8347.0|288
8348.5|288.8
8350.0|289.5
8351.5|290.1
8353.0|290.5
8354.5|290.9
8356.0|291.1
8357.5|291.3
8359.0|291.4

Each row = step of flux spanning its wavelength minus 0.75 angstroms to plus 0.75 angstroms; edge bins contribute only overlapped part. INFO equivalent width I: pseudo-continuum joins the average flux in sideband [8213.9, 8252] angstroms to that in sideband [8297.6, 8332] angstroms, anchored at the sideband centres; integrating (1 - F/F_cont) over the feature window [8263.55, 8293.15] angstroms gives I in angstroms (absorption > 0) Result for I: 0.0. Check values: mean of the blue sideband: 279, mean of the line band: 282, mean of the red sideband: 285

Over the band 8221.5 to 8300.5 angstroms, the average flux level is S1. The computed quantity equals 281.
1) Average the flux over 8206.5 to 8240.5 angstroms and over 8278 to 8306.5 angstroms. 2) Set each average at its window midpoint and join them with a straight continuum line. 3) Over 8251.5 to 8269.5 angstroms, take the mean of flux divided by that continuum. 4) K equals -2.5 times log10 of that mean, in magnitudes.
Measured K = 0.01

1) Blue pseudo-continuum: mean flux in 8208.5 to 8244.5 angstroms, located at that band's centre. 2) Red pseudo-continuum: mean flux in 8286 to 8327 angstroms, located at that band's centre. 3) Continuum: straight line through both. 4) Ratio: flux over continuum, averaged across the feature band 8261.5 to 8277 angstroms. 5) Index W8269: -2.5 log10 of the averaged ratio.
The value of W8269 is 0.00 mag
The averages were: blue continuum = 278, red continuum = 285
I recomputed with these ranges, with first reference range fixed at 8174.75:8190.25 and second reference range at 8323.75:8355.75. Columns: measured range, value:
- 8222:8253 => -0.45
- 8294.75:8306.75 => -0.11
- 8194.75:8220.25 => 0.01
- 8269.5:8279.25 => -0.08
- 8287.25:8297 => -0.06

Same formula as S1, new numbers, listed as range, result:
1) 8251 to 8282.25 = 280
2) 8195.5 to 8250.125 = 276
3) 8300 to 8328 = 285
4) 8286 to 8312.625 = 284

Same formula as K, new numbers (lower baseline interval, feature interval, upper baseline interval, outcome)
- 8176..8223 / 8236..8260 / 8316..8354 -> -0.006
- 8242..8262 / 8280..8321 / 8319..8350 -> -0.007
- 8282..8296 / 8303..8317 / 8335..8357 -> -0.002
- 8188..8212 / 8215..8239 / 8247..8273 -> -0.015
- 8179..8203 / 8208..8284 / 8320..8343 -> -0.010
